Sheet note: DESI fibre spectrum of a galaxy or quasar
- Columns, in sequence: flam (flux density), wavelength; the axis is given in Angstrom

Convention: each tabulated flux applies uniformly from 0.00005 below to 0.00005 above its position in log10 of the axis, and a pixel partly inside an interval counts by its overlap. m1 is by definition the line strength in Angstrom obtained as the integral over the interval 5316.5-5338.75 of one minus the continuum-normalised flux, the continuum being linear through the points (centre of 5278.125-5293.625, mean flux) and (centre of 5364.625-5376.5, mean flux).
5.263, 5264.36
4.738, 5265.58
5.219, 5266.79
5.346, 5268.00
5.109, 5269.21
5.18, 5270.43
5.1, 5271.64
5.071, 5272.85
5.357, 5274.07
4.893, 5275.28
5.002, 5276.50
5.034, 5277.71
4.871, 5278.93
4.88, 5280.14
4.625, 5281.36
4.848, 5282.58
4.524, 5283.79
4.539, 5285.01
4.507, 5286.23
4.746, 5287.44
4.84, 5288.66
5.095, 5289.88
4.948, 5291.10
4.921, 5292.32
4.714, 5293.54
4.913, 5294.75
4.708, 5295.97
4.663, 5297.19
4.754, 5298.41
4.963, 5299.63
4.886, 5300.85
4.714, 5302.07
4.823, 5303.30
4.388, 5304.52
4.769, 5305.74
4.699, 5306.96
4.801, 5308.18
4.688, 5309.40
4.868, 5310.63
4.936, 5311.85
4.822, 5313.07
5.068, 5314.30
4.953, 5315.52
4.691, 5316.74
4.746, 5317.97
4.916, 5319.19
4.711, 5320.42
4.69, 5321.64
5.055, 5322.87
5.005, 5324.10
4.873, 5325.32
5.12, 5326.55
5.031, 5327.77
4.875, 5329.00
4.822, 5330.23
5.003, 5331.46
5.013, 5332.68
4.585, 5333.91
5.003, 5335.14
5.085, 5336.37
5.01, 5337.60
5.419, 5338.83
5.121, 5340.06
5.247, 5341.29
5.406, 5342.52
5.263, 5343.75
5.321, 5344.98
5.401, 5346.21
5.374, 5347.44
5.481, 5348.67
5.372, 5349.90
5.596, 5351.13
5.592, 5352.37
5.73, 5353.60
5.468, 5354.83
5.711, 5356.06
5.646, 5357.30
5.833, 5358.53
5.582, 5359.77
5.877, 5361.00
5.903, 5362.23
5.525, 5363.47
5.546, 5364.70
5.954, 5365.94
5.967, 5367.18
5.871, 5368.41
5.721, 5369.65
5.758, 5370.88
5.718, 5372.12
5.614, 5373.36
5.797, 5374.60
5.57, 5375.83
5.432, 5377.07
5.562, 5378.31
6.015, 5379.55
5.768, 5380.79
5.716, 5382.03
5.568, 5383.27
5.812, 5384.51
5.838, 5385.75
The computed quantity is 1.4 Angstrom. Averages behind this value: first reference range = 4.78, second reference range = 5.76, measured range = 4.92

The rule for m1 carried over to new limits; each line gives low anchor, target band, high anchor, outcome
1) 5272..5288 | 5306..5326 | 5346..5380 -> 1.4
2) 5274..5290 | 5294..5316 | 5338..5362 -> 1.1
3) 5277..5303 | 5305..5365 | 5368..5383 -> 1.3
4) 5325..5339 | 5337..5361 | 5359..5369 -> -0.3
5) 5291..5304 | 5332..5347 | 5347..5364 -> 0.7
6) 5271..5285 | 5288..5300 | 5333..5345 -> 0.3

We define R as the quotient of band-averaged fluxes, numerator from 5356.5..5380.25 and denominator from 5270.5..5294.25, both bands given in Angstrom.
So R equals 1.17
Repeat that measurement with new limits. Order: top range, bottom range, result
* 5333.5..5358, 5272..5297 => 1.10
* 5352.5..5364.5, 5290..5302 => 1.18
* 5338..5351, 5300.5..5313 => 1.12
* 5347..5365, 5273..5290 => 1.16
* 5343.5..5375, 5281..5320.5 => 1.18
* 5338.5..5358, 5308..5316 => 1.12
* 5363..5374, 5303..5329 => 1.19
